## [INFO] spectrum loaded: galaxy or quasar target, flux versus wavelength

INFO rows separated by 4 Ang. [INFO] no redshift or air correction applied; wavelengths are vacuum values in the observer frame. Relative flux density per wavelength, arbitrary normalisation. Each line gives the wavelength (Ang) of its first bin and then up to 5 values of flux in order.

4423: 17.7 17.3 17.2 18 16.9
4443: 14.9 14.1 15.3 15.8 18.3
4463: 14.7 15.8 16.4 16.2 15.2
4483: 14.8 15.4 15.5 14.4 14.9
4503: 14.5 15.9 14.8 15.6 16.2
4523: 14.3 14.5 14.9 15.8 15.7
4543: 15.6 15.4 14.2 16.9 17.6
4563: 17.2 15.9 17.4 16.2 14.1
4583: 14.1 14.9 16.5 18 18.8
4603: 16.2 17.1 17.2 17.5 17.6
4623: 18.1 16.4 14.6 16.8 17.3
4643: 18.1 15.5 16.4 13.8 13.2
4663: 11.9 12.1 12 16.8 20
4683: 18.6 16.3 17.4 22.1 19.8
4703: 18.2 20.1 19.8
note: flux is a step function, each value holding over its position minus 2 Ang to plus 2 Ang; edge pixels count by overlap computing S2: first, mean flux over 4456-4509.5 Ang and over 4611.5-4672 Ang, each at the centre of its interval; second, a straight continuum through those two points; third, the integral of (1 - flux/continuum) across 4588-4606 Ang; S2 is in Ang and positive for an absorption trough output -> -2.0 Ang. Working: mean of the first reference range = 15.5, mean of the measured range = 17.2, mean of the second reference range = 15.5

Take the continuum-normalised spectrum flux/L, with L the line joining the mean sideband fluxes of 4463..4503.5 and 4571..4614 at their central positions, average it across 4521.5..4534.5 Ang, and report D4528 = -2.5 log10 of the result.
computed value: 0.07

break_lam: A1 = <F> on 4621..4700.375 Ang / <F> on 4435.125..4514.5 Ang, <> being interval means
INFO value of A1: 1.05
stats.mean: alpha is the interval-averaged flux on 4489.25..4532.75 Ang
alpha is 15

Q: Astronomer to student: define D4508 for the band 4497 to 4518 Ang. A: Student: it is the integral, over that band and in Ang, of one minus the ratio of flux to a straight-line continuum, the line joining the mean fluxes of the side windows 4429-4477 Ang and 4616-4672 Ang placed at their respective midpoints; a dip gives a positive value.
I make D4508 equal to 1.0 Ang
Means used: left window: 16.1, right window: 15.4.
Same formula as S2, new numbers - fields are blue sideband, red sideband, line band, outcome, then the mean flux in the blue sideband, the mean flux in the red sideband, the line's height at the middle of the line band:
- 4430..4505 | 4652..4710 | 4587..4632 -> -2.0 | 15.7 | 16.6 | 16.3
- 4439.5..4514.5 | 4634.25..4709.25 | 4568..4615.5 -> -0.9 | 15.4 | 16.7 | 16.2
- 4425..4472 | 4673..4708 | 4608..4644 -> 2.1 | 16.2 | 18.8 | 18.1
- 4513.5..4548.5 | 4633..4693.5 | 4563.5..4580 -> -0.7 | 15.3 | 15.8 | 15.5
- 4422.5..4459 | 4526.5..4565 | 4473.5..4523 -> 2.6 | 16.4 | 15.8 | 16.1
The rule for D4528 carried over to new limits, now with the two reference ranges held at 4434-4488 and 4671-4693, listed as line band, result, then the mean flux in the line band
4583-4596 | 0.05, 16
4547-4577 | 0.00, 16.4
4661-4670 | 0.39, 12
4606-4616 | -0.03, 17.3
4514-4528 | 0.07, 15.2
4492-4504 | 0.10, 14.7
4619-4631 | 0.00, 16.9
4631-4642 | 0.02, 16.7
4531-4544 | 0.05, 15.6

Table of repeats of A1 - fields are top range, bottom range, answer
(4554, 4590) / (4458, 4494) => 1.02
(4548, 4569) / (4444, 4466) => 1.04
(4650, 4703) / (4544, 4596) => 1.02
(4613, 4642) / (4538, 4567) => 1.05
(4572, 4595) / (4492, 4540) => 1.03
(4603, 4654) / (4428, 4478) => 1.04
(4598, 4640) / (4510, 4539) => 1.12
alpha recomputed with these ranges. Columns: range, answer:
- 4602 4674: 15.7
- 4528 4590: 15.7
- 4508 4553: 15.2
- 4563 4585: 15.7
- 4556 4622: 16.7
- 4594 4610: 17.5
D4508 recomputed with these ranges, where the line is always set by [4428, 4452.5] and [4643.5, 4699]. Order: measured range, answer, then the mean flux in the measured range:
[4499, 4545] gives 2.5 Ang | 15.2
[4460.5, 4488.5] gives 1.0 Ang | 15.6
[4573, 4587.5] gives 1.1 Ang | 14.8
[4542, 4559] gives 0.4 Ang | 15.8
